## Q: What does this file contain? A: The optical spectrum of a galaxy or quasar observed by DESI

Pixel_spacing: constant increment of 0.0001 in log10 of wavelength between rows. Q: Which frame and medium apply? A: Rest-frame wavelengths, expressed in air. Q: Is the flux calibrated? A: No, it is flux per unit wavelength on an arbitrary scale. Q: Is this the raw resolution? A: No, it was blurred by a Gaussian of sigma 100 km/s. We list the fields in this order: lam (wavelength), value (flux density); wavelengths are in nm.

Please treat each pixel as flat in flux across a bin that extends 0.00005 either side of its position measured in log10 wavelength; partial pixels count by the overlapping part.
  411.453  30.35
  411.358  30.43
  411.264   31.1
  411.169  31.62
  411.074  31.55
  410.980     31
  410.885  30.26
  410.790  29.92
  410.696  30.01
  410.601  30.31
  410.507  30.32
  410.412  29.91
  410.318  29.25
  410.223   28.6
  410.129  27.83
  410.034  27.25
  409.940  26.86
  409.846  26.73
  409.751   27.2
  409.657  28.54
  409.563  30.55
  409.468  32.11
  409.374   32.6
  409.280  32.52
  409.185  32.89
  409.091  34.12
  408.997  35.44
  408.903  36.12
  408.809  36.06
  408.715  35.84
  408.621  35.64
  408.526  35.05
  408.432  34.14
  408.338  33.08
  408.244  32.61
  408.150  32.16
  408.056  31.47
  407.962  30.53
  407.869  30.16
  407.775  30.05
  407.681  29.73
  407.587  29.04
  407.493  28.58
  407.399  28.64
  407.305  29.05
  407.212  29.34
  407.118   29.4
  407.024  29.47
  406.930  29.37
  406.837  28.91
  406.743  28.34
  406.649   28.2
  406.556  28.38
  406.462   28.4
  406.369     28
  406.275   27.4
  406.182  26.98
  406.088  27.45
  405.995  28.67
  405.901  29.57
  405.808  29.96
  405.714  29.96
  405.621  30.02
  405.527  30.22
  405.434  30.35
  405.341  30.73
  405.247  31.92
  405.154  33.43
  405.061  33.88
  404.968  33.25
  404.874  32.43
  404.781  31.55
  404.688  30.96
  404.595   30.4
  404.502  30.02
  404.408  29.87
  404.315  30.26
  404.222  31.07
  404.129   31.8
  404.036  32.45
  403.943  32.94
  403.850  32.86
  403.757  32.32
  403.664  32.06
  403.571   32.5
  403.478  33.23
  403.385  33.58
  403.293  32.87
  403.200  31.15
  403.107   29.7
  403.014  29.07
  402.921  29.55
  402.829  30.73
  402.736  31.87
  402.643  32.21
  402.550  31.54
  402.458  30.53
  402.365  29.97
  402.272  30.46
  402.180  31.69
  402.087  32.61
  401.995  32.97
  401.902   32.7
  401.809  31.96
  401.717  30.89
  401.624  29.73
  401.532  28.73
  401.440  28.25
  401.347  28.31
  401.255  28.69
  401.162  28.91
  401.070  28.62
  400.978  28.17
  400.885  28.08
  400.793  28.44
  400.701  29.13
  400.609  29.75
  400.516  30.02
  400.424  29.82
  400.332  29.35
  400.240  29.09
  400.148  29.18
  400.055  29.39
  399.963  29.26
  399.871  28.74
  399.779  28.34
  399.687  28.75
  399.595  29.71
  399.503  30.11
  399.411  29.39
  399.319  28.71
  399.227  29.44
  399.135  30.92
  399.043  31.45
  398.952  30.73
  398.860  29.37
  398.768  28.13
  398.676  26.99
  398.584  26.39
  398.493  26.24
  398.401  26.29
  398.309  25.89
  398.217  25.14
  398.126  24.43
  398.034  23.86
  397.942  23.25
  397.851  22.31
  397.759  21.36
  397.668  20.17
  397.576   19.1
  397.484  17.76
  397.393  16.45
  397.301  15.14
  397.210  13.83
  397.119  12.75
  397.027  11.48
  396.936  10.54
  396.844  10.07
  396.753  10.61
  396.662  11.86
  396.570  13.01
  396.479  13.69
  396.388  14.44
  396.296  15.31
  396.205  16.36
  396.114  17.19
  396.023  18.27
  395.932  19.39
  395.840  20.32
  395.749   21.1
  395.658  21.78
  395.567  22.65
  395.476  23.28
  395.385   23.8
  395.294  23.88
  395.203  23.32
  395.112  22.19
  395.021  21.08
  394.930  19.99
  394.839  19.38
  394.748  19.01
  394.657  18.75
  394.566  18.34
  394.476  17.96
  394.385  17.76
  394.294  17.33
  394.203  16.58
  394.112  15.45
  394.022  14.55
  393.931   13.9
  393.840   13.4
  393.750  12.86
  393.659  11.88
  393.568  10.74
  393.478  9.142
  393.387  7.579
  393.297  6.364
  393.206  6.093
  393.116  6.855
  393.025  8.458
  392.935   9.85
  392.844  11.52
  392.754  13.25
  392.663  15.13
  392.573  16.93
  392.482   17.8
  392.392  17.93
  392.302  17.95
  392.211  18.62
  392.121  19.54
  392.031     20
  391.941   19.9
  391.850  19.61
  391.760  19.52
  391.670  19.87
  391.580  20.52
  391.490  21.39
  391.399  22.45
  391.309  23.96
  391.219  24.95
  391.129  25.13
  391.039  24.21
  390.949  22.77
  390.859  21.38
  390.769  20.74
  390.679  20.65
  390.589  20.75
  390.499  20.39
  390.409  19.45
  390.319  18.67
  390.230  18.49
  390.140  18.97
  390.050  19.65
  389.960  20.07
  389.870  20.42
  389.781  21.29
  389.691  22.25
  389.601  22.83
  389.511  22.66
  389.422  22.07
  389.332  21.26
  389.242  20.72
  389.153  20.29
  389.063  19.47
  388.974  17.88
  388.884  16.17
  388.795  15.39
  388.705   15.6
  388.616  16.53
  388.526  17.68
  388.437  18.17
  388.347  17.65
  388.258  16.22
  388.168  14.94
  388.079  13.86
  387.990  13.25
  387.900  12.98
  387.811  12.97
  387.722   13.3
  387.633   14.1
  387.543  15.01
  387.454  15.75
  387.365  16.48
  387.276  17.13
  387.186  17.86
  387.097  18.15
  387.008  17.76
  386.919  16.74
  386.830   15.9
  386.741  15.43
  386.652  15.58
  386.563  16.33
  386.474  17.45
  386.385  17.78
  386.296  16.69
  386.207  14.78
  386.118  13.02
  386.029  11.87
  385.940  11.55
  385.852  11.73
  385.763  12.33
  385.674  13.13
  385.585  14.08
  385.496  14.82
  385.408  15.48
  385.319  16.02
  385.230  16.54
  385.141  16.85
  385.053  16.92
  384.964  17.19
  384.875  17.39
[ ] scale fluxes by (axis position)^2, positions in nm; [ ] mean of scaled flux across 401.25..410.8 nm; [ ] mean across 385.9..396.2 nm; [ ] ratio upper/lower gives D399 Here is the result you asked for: 1.9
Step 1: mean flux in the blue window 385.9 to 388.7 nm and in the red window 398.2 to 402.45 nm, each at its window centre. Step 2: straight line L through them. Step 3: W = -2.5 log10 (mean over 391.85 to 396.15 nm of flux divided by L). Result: 0.34 mag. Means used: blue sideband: 15.6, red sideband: 29.3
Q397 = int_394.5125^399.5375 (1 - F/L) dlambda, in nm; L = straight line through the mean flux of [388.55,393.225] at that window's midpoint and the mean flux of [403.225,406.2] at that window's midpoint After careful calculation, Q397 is 0.71 nm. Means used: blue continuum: 18.9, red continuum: 31.3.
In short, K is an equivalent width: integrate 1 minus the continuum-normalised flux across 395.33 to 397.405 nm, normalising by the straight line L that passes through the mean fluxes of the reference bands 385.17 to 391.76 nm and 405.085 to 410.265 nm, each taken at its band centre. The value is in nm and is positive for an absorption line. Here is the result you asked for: 0.60 nm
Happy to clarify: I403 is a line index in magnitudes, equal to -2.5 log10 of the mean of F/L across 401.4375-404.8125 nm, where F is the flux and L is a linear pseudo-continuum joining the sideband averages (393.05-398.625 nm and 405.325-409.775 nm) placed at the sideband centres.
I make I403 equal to -0.218 mag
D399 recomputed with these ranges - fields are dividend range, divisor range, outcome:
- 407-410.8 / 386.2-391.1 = 1.90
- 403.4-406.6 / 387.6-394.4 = 1.92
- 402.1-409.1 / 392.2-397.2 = 2.10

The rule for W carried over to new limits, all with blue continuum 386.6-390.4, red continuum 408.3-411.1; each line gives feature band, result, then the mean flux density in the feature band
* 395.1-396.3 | 0.07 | 20.8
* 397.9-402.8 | -0.15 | 29.1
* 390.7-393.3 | 0.11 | 17.9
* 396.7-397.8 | 0.49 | 14.9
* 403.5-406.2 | -0.11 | 31.1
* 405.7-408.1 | 0.02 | 29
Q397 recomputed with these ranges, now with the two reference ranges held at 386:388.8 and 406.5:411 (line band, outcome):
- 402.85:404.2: -0.240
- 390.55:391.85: -0.252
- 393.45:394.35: 0.292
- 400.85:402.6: -0.298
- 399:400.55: -0.325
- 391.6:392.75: 0.038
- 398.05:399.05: -0.151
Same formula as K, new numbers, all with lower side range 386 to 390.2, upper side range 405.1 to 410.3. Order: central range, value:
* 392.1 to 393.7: 0.624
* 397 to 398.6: 0.214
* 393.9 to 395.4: 0.188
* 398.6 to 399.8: -0.224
